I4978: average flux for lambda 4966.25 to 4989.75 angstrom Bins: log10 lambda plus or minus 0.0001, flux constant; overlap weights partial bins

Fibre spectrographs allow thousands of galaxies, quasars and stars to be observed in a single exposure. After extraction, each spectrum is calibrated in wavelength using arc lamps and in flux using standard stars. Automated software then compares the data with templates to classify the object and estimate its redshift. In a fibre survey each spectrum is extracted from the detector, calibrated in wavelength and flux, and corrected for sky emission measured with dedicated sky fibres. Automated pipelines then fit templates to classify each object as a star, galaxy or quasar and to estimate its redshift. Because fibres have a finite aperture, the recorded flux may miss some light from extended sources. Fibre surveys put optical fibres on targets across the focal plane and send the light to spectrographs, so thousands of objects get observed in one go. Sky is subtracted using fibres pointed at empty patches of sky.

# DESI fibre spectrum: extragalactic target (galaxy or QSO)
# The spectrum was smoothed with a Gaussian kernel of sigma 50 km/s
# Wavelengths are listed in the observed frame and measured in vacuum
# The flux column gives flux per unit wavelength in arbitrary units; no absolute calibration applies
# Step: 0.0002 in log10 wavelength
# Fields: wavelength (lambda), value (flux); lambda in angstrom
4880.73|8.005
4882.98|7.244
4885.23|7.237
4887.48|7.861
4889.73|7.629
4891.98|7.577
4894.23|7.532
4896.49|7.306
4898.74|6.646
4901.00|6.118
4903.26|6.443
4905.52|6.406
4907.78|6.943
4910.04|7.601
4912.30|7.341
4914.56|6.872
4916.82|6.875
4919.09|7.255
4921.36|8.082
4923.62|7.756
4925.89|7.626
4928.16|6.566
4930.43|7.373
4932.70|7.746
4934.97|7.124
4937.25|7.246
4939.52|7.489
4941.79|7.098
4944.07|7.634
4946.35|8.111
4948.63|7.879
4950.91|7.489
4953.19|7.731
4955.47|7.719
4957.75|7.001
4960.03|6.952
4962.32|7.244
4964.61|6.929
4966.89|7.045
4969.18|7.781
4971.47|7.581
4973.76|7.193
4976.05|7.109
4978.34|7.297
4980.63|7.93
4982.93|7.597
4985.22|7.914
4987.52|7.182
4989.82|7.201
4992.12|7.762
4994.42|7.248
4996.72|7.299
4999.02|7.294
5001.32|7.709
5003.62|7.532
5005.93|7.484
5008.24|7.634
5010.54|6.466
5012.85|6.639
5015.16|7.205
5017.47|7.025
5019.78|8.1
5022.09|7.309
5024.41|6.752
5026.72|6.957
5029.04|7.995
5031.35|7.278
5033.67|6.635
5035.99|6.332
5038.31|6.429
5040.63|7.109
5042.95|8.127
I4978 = 7.46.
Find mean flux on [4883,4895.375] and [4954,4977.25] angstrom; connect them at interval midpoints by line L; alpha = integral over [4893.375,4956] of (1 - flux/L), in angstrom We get 1.1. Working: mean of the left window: 7.54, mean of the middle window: 7.28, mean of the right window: 7.26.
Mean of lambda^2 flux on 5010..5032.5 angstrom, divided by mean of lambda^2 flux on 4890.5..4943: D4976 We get 1.0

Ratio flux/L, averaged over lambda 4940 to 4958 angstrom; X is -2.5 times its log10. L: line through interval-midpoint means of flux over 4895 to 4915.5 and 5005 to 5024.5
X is -0.09 mag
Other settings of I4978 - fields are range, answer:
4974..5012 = 7.4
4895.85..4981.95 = 7.28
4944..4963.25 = 7.53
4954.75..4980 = 7.27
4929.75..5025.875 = 7.38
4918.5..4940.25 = 7.43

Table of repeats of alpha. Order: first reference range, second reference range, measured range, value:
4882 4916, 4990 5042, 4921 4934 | -0.64 angstrom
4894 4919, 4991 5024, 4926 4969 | -1.79 angstrom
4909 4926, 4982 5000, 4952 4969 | 0.38 angstrom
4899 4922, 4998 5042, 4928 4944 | -0.69 angstrom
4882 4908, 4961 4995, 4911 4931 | -0.35 angstrom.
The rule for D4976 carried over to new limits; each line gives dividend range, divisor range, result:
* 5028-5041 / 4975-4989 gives 0.95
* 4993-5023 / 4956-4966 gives 1.05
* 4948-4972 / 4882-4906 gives 1.07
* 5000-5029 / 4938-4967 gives 1.00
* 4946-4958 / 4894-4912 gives 1.14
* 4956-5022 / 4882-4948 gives 1.04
